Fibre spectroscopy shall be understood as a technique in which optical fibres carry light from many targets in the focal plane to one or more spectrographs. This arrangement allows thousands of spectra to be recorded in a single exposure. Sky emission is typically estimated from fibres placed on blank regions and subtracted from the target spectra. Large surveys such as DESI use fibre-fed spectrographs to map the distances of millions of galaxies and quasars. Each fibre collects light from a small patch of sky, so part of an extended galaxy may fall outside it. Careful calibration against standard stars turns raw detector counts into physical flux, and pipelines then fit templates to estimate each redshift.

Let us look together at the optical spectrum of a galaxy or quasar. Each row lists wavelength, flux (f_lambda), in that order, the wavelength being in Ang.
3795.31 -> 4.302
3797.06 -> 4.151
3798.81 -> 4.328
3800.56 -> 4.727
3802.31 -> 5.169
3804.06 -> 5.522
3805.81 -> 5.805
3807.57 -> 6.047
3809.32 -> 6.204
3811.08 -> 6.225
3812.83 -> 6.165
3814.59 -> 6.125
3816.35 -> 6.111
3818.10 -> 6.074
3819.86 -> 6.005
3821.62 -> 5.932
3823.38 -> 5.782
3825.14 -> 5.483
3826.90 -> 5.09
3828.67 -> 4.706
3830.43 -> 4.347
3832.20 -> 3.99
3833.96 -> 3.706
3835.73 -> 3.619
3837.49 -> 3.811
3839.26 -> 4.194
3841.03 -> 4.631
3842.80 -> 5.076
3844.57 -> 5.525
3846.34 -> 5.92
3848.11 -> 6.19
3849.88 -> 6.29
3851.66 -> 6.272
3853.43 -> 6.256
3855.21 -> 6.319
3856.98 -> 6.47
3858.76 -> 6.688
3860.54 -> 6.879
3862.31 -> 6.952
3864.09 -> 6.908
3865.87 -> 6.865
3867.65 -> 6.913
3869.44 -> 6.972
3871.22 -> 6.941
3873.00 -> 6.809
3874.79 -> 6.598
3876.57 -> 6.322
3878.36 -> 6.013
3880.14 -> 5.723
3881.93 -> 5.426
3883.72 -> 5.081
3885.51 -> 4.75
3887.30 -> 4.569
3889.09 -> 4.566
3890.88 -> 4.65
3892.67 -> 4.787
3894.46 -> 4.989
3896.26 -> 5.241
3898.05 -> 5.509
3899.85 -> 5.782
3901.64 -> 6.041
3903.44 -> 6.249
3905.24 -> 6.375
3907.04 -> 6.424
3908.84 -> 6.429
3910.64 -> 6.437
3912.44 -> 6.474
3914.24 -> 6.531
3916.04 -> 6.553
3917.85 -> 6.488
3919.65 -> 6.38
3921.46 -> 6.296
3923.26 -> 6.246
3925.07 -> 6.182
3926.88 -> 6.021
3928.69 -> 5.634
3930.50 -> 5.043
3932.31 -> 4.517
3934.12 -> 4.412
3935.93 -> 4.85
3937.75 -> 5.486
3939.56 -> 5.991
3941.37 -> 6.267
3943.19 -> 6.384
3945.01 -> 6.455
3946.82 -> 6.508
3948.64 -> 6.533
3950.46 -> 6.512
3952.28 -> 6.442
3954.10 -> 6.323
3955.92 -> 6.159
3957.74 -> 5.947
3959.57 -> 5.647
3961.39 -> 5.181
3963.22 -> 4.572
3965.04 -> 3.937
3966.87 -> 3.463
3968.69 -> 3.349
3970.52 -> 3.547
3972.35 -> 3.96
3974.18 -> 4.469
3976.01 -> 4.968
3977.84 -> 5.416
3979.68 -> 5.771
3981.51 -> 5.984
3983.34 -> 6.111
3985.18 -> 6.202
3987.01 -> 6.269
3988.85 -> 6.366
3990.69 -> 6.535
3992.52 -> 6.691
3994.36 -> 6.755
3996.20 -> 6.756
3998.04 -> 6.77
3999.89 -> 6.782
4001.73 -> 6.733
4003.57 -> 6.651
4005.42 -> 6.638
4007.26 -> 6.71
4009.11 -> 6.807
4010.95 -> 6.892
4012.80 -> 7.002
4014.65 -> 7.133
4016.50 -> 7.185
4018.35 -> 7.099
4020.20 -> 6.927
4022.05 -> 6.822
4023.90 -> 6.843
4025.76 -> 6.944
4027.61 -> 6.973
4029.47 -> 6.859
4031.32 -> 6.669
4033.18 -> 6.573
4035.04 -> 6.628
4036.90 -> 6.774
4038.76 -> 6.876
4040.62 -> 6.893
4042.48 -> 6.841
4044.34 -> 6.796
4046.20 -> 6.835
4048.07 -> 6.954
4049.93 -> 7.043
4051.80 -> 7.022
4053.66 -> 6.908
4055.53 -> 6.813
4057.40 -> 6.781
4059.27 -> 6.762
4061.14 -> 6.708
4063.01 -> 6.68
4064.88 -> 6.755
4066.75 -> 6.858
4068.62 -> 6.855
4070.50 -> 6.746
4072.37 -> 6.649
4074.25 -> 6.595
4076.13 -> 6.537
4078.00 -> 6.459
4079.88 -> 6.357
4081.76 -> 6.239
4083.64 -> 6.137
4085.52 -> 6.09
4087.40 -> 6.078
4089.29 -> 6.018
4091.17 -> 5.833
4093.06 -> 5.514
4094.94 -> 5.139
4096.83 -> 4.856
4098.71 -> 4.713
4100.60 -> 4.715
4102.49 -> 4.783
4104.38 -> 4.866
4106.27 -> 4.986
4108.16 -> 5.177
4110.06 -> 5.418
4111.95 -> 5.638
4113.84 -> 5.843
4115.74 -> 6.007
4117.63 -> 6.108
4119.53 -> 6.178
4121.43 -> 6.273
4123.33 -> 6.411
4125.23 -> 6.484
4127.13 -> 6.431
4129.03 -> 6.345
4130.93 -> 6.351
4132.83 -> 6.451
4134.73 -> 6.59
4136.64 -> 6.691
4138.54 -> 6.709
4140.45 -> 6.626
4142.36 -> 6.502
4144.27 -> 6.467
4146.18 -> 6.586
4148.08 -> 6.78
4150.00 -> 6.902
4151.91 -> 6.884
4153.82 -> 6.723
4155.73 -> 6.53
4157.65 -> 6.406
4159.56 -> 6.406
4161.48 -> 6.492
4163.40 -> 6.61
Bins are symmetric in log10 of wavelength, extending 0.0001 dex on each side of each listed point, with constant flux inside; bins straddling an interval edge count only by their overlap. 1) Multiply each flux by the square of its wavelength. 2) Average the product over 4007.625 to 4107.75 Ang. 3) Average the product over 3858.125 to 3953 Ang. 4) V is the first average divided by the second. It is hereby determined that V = 1.2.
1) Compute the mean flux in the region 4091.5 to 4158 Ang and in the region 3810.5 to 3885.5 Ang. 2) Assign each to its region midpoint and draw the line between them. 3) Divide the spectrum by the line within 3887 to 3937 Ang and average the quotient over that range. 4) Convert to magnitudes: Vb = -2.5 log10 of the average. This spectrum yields 0.02 mag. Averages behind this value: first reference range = 5.78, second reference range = 6.03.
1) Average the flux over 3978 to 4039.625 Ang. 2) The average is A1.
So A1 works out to 6.67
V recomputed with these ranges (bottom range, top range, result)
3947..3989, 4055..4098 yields 1.24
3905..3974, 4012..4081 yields 1.27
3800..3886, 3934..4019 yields 1.11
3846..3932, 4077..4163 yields 1.13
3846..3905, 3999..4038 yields 1.23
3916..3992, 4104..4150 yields 1.21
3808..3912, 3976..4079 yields 1.27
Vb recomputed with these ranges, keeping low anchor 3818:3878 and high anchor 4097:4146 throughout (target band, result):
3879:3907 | 0.09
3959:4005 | 0.06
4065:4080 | -0.13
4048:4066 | -0.16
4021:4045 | -0.16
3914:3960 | -0.03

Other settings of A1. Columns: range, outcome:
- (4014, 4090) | 6.72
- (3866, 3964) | 5.89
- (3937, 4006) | 5.8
